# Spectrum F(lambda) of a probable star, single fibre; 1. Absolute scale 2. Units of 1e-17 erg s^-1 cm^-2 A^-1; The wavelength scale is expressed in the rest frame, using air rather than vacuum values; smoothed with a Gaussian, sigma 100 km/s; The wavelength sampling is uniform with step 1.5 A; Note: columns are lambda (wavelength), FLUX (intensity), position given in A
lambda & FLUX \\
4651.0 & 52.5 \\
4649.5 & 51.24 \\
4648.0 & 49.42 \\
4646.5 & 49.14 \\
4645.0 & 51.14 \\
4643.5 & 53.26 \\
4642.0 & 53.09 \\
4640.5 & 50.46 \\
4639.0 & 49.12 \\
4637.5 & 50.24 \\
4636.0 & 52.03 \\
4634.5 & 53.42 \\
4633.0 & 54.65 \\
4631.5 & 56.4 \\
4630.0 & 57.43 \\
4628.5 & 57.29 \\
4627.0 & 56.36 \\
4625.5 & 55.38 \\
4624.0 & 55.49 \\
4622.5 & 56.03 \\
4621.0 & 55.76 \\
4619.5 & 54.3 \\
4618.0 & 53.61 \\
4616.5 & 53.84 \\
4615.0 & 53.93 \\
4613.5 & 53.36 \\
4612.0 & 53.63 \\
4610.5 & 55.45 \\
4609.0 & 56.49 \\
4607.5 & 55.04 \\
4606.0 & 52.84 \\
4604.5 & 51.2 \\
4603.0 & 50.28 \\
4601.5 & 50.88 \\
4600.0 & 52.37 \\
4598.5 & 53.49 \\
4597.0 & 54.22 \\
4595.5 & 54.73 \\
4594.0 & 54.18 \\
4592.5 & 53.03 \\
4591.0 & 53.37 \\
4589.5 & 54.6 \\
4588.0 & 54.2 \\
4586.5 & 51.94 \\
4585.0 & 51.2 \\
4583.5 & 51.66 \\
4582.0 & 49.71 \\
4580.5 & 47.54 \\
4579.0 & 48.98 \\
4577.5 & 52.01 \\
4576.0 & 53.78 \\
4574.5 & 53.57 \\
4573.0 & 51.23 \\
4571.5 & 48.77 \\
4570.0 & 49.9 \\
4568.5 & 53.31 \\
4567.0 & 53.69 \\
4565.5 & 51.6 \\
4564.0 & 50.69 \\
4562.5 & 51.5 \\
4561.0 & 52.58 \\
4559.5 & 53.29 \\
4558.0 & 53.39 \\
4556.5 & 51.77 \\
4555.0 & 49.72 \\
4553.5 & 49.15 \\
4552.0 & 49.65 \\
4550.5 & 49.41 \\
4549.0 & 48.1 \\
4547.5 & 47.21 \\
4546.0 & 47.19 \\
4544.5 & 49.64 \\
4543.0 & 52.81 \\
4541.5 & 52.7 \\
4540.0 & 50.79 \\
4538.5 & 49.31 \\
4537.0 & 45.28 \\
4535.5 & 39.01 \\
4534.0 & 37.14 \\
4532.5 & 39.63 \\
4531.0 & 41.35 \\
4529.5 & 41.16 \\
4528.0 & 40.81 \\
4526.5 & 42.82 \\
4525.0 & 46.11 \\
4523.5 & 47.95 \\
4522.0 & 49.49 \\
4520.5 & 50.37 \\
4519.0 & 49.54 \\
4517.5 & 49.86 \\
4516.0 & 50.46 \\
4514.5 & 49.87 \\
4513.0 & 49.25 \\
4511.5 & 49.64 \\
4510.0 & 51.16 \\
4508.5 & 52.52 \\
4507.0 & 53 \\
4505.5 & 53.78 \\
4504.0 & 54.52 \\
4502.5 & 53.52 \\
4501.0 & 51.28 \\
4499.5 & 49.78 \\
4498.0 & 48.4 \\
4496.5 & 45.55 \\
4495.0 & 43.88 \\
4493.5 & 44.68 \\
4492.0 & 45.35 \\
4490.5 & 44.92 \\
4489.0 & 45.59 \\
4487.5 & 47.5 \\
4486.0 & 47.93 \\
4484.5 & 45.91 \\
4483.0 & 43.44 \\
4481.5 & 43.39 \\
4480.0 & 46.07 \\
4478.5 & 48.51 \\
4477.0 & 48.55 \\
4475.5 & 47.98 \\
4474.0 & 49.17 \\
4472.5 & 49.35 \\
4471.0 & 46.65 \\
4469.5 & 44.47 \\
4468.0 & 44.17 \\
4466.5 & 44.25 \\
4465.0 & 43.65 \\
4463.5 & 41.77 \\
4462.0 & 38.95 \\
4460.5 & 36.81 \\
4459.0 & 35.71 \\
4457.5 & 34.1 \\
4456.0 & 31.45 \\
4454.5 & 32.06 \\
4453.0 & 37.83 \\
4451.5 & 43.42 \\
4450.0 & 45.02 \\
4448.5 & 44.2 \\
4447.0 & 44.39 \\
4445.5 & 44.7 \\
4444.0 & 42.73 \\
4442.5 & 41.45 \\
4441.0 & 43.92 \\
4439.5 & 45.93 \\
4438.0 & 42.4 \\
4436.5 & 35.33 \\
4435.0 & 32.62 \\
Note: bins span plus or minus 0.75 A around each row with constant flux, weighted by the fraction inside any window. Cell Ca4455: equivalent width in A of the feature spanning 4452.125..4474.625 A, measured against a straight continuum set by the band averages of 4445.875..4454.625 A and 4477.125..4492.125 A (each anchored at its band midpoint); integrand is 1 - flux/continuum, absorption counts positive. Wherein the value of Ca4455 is 1.5 A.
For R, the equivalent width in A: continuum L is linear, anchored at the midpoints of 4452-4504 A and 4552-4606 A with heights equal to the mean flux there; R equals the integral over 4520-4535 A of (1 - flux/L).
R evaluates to 1.4 A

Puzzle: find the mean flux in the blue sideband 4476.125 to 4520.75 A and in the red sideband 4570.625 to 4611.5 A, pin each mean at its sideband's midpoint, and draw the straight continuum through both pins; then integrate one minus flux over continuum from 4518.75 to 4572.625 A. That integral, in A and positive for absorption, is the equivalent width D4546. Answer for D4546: 2.5 A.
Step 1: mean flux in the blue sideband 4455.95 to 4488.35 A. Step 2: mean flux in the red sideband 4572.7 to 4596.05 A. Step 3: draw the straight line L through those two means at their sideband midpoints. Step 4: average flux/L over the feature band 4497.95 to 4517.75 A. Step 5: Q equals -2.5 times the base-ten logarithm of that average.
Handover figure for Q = -0.107 mag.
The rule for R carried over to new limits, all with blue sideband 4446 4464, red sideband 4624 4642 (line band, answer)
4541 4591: -3.00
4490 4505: -2.07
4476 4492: -1.89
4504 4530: -2.88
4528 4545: 0.26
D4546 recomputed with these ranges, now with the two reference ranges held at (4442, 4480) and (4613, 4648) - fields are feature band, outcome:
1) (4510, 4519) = -0.76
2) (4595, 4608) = -0.24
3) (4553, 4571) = -0.94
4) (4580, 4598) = -0.60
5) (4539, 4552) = -0.45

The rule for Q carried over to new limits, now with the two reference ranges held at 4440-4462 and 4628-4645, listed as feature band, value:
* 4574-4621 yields -0.05 mag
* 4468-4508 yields -0.13 mag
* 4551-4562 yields -0.08 mag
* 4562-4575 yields -0.07 mag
